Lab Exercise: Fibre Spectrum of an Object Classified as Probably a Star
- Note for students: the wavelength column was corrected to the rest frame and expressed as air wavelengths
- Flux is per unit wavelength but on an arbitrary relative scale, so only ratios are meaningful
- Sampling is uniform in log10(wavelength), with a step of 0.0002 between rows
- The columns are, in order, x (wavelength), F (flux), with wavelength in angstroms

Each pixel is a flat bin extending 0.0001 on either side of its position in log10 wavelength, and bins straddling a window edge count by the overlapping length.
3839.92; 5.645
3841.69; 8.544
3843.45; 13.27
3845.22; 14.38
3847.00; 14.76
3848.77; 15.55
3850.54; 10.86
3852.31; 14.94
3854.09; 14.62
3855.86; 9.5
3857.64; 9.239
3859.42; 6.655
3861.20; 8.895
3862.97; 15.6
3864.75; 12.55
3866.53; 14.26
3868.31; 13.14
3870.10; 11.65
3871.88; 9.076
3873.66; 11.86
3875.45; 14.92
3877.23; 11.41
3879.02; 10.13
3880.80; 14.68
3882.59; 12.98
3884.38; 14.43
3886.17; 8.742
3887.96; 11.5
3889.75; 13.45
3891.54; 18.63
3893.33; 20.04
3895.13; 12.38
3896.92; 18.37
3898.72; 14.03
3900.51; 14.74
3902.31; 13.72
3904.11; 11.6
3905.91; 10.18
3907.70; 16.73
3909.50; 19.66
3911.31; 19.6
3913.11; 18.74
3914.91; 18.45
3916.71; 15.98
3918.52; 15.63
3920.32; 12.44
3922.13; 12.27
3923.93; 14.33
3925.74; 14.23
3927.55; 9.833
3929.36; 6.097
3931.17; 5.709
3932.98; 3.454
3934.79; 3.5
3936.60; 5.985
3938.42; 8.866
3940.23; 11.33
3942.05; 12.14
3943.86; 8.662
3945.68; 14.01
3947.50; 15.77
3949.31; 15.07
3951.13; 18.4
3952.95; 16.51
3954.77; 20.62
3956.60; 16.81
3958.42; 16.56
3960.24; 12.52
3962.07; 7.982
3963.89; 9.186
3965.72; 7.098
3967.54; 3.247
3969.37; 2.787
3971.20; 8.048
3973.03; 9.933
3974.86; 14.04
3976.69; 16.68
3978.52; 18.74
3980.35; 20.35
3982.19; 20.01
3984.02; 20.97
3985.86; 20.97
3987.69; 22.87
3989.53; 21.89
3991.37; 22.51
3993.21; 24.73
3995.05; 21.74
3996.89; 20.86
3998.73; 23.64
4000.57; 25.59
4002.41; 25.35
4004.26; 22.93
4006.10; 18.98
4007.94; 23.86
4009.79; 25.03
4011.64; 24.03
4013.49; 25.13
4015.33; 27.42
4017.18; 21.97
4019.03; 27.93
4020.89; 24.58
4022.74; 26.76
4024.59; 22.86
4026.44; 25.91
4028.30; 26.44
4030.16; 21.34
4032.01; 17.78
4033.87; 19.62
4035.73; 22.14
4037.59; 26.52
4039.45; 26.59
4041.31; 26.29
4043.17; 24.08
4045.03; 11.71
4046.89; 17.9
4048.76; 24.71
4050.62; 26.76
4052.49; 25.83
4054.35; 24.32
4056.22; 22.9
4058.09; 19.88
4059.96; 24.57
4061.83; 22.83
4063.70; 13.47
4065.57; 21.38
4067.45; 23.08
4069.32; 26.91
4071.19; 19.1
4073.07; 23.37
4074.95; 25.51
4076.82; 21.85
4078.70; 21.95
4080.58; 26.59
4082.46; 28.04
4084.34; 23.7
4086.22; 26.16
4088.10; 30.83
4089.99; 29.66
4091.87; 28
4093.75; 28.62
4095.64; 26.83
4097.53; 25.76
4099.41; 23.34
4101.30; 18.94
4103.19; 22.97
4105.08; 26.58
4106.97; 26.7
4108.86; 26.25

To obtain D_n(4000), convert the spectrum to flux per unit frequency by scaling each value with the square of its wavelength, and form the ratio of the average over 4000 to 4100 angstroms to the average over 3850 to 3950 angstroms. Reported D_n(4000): 2.05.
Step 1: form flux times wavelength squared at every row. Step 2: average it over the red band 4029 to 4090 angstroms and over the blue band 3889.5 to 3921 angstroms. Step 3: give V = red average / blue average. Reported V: 1.6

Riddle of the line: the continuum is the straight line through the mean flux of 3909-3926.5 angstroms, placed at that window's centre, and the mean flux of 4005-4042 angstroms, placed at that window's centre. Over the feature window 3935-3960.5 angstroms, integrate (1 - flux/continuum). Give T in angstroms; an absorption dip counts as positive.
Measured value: 6.76 angstroms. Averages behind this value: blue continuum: 16.1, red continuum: 24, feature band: 13.6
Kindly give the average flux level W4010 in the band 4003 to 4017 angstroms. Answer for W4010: 23.8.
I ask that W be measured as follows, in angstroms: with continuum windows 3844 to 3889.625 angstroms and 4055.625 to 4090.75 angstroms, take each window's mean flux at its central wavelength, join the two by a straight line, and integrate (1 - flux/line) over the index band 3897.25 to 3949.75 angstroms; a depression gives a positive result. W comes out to 9.3 angstroms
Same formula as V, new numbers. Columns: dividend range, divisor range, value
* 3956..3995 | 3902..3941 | 1.30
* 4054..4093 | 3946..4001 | 1.53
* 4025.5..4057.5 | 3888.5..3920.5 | 1.55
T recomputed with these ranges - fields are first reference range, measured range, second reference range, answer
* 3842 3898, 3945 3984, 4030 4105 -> 9.3 angstroms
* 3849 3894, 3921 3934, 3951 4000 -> 4.6 angstroms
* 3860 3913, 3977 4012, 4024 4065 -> -4.5 angstroms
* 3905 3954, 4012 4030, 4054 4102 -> -5.0 angstroms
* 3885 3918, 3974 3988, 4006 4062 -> 0.7 angstroms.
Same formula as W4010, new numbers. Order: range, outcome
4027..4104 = 23.6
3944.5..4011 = 17.4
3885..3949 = 12.9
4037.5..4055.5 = 23.3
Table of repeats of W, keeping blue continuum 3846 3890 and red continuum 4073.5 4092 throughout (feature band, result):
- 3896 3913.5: -1.3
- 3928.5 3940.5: 7.5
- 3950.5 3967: 4.0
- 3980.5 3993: -1.1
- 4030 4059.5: 1.4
